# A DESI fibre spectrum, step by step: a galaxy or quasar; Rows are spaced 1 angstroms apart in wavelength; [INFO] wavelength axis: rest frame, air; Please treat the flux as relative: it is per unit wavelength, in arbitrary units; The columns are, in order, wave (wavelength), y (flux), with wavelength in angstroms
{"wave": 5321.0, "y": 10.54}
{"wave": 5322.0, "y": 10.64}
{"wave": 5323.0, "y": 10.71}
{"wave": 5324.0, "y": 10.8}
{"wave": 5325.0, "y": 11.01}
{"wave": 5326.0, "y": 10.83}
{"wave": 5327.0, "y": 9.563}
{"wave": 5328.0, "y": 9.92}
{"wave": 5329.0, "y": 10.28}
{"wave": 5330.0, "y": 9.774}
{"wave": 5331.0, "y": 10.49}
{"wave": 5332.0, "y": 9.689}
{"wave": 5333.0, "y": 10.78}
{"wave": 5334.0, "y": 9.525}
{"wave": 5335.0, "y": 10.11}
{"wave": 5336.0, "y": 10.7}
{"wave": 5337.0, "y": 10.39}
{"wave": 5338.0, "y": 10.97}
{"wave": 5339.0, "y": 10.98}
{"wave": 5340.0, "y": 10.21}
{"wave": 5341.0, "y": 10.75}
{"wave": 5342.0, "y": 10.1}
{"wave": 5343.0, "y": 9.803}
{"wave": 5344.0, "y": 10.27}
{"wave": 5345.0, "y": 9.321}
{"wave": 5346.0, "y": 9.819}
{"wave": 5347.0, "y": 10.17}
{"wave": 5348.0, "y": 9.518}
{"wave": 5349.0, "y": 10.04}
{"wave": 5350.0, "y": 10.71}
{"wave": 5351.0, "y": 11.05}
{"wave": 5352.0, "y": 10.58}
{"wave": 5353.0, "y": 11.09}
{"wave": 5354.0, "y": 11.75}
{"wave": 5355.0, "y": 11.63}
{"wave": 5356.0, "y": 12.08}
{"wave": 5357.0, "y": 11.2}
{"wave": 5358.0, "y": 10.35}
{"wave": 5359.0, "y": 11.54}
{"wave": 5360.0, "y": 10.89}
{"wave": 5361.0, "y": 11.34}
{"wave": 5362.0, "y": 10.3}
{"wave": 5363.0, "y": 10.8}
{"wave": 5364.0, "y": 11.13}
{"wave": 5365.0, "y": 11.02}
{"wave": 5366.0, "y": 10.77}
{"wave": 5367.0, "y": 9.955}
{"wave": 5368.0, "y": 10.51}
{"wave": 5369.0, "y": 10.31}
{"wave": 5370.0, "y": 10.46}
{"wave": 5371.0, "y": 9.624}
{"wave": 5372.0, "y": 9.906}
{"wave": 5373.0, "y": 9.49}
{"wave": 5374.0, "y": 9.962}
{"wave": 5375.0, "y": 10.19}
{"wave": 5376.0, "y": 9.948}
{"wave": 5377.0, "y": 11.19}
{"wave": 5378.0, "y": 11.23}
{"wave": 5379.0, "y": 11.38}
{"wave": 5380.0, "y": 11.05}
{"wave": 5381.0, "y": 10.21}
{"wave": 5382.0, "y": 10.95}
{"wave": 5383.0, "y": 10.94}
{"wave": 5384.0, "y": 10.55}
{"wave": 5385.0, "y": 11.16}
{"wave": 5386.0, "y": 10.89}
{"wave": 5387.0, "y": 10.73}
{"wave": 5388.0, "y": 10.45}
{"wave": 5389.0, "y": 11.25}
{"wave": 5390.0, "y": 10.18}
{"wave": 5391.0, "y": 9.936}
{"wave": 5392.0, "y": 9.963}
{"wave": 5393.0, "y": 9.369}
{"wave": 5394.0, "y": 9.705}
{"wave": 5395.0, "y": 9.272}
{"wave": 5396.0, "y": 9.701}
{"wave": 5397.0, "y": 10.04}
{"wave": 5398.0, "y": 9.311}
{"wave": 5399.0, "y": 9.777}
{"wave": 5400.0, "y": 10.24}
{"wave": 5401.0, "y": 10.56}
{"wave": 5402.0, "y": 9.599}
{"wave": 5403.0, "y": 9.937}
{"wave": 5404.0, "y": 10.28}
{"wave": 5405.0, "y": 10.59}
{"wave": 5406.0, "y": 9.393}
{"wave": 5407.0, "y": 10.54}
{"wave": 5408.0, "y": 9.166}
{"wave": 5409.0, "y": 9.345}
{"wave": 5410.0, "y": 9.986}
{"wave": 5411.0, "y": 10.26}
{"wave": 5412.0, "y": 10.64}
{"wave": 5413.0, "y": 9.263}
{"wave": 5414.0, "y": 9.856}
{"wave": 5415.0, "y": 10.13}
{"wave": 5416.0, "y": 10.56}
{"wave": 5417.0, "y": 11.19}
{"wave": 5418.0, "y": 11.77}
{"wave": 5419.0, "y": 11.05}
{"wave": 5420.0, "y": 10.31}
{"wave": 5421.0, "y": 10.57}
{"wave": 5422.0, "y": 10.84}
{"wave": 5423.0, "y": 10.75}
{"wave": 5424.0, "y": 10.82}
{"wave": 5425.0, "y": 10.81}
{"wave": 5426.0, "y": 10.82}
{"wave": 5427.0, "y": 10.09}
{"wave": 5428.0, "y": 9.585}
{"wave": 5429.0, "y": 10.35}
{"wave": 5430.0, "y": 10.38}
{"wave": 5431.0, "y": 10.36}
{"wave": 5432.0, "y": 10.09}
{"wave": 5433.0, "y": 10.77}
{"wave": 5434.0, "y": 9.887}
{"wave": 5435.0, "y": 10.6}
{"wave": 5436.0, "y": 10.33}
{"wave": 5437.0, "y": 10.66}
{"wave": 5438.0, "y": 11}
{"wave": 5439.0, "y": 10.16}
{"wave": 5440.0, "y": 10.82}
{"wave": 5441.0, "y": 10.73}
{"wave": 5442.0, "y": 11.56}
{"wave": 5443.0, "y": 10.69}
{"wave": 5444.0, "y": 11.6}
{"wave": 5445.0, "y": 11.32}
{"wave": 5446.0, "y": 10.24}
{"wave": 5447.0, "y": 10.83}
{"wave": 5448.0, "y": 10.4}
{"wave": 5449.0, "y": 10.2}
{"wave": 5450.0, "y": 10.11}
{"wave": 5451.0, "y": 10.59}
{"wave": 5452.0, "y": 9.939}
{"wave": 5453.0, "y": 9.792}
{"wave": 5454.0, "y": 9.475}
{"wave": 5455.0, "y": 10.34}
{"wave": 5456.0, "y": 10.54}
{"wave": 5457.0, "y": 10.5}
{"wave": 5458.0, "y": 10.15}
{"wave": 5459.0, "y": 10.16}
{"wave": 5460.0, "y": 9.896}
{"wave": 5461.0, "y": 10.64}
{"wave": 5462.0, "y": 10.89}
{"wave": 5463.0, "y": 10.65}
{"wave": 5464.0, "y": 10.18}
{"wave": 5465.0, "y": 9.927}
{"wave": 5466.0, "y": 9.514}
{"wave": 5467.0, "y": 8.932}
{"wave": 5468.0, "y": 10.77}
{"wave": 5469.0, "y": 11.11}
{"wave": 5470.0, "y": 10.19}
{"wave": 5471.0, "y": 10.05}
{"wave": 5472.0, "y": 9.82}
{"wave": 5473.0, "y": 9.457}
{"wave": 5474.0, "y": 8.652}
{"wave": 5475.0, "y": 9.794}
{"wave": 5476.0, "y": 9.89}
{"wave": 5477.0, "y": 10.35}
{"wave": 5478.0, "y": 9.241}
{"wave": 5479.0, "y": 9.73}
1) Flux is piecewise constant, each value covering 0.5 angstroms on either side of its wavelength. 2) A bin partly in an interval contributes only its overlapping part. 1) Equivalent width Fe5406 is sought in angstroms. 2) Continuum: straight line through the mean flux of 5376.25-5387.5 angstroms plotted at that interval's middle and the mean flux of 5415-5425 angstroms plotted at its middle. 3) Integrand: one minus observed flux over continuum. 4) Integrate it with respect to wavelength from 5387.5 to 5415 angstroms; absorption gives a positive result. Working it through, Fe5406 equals 2.3 angstroms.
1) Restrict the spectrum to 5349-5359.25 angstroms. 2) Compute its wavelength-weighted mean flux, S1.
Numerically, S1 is 11.1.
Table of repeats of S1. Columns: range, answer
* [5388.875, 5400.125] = 9.84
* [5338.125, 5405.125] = 10.4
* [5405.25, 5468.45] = 10.4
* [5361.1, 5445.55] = 10.4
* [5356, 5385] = 10.6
